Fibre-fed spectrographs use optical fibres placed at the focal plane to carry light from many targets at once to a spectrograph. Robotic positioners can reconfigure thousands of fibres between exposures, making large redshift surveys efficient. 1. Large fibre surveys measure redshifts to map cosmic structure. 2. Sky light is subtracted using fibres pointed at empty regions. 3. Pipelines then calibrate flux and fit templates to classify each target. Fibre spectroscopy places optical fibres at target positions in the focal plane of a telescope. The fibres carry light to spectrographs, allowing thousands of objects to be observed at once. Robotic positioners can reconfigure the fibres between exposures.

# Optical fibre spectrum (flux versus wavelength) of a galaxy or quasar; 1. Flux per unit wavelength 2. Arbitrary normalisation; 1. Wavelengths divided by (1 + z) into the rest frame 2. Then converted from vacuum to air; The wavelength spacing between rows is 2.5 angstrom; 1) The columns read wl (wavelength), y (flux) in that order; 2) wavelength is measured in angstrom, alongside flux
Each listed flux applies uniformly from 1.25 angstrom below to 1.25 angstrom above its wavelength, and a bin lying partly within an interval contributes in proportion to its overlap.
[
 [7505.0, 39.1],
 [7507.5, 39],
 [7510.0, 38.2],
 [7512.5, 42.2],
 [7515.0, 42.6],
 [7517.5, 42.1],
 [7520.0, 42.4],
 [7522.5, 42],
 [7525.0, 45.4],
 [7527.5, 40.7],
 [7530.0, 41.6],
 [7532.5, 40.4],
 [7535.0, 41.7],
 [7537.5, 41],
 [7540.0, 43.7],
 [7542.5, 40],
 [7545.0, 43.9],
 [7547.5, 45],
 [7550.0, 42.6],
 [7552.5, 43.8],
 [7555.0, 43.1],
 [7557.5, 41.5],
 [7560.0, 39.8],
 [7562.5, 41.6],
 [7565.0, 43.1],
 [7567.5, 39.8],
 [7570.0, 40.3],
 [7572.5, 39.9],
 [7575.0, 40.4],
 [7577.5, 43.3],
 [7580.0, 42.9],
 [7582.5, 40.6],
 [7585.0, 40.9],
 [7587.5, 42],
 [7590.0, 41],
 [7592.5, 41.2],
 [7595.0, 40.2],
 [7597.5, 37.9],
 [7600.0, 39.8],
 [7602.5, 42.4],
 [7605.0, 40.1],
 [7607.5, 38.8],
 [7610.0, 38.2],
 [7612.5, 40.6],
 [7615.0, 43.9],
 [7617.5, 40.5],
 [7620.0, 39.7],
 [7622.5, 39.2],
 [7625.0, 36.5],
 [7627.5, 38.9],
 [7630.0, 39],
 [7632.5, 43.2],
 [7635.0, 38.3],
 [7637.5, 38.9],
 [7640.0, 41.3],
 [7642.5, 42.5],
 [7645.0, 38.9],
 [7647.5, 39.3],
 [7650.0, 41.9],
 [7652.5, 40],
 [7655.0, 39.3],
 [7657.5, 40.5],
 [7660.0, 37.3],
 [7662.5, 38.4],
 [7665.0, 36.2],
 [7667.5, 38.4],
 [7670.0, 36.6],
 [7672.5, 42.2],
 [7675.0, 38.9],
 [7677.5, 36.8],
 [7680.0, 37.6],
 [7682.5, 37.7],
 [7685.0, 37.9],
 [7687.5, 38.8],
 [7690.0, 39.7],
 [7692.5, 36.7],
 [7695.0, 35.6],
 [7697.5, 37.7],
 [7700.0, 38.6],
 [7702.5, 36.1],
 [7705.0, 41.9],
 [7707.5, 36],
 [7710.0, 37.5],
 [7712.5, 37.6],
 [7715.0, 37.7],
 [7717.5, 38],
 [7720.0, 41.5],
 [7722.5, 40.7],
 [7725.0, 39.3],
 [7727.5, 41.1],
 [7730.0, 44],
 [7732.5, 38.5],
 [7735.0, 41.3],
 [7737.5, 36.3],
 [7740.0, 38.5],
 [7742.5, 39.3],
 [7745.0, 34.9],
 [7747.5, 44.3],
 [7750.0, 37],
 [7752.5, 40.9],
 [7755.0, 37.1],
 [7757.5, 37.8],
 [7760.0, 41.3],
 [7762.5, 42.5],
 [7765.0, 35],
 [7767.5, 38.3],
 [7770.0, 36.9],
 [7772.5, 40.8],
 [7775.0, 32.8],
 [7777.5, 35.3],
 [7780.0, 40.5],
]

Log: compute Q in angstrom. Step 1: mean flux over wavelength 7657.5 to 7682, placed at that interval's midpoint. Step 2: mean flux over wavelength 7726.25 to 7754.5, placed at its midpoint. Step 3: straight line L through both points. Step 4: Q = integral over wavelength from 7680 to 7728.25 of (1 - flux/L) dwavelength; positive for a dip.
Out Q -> 0.6 angstrom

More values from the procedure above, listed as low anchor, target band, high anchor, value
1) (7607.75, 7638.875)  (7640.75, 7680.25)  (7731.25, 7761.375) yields 0.37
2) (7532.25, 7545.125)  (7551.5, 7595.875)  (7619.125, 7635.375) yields -0.71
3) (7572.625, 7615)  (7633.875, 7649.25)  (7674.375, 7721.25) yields -0.18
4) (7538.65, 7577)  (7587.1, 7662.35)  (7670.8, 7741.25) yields 0.88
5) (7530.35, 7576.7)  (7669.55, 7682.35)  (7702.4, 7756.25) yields 0.47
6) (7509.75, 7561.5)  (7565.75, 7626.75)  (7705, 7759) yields 1.15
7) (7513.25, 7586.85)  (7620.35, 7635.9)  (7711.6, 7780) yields 0.57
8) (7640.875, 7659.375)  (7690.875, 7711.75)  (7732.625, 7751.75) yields 1.01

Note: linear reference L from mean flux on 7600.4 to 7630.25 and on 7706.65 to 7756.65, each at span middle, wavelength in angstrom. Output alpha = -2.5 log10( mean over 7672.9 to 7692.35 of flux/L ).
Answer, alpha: 0.03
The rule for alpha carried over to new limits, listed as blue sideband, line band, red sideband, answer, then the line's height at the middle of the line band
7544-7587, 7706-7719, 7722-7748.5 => 0.07 mag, 40.1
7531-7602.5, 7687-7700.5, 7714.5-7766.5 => 0.06 mag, 40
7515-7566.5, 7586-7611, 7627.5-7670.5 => 0.02 mag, 40.8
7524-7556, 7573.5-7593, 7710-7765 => 0.01 mag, 41.8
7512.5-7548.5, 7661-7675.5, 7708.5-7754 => 0.05 mag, 40.3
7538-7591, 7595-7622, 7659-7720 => 0.01 mag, 40.5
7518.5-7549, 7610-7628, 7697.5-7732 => 0.03 mag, 40.8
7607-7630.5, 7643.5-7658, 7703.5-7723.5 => -0.02 mag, 39.3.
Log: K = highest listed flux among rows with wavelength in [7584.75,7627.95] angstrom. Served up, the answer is 43.9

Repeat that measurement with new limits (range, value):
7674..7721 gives 41.9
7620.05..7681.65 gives 43.2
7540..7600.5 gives 45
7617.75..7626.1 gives 39.7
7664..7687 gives 42.2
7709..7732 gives 44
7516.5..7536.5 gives 45.4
